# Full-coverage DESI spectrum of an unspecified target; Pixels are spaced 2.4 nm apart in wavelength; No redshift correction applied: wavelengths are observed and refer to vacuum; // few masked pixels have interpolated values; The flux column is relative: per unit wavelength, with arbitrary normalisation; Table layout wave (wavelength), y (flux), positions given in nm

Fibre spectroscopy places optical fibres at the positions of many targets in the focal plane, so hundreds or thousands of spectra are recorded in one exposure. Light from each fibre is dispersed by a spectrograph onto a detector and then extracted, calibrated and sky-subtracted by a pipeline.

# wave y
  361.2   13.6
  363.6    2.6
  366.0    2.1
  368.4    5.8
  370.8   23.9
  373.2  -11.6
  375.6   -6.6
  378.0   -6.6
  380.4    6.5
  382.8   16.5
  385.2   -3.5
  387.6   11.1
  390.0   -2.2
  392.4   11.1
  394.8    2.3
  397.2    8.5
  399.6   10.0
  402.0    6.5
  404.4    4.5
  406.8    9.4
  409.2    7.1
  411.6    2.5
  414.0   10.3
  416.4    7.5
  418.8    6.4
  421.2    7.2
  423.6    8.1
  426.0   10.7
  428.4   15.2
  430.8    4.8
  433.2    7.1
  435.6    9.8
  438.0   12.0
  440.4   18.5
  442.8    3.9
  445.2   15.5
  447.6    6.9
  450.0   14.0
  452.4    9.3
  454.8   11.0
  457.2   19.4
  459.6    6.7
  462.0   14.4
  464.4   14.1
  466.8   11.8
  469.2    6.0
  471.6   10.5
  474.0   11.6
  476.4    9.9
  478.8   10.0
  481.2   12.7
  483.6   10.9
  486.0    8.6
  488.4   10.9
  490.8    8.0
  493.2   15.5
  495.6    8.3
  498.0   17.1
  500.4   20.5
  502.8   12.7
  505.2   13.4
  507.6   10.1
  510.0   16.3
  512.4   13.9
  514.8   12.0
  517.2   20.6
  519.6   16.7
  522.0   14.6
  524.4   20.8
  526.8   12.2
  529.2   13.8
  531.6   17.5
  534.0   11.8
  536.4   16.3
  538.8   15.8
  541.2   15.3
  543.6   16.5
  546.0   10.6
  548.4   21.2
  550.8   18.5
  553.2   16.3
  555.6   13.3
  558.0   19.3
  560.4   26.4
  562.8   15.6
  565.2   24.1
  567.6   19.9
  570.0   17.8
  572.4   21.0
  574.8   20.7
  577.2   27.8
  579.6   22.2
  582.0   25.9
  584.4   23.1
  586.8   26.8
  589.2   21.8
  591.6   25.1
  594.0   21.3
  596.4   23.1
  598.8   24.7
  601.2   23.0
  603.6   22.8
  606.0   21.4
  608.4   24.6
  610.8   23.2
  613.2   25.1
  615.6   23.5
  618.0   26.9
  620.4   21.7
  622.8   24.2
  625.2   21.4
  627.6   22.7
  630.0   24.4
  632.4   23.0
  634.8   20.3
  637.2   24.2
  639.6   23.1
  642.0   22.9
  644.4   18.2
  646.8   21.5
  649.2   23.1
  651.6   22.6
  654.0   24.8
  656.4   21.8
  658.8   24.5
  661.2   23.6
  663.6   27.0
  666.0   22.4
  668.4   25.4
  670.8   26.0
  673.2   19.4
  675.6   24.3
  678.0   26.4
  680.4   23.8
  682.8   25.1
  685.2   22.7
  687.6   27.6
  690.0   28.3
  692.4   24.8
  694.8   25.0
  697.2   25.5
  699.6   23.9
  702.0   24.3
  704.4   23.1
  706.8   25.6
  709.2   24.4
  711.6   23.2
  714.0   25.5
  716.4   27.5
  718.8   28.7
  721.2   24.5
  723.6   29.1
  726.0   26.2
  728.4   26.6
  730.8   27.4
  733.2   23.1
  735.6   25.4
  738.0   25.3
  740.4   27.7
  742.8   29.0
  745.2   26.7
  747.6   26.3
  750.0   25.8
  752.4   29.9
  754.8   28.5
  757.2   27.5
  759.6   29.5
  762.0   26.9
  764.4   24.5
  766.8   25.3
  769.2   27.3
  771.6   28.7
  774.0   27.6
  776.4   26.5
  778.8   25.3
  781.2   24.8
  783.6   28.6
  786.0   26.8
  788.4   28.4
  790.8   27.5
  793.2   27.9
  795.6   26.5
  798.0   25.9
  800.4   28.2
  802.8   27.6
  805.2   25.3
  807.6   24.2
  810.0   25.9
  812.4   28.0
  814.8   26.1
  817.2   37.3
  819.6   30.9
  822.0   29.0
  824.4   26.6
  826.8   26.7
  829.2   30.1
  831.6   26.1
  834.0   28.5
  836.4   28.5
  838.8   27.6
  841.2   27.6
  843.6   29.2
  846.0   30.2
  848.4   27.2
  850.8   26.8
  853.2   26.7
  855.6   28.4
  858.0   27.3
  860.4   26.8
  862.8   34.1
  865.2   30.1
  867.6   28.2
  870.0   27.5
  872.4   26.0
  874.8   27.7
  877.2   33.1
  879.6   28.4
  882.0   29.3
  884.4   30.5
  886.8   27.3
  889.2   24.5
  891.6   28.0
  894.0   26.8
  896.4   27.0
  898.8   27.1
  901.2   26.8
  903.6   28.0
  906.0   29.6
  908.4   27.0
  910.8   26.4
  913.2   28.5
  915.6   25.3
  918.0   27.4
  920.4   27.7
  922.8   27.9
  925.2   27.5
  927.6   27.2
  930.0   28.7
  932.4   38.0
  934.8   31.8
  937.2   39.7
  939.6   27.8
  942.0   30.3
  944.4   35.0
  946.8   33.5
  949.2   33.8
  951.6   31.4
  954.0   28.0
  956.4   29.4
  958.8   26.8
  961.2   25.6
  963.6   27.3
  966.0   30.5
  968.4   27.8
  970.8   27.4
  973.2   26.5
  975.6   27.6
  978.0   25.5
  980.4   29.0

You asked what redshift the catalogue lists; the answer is 0.25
